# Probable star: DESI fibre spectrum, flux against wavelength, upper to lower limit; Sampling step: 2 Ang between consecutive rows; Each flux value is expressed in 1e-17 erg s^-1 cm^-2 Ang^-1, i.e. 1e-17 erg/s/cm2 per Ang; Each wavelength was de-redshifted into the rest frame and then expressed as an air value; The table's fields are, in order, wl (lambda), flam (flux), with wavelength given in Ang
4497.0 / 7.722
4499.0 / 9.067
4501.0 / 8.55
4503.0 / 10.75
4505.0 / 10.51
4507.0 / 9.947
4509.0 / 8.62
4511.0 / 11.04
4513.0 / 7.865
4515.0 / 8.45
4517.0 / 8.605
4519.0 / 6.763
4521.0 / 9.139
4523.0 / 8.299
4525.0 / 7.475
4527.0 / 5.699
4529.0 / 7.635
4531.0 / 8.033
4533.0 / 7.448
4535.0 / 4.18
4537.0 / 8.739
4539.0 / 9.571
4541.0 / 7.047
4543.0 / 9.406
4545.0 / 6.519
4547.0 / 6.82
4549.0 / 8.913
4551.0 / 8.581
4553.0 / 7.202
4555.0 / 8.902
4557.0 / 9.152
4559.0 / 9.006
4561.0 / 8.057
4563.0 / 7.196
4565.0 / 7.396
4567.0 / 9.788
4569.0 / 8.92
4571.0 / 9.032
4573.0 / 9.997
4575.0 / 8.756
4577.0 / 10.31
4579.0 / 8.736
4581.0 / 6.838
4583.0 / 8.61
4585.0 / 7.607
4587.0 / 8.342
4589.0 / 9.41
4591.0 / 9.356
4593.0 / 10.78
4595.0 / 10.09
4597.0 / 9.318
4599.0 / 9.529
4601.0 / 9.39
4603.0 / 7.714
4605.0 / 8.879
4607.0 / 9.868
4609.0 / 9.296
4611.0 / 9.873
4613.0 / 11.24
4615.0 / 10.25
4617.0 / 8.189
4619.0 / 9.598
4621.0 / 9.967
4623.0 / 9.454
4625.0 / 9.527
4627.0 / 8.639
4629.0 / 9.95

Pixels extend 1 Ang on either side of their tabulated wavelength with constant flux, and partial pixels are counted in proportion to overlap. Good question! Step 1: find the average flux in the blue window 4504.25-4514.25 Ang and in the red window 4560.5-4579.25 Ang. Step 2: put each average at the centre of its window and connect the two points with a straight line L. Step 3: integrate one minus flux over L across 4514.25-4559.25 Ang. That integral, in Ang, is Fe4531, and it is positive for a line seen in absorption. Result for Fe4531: 6.6 Ang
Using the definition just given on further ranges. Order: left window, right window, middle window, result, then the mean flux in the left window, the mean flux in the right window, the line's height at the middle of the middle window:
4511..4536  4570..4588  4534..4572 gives 0.3 Ang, 7.61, 8.69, 8.18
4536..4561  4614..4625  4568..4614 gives -1.0 Ang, 8.31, 9.49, 9.02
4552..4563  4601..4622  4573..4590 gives 0.4 Ang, 8.35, 9.48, 8.85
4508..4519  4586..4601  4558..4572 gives 1.2 Ang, 8.72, 9.54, 9.25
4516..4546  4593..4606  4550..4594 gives -0.5 Ang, 7.64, 9.28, 8.62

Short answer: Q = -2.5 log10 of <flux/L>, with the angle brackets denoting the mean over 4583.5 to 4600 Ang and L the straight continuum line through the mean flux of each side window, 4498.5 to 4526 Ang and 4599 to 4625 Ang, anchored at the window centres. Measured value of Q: 0.01 mag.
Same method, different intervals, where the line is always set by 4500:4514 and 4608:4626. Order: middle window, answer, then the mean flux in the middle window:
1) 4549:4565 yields 0.167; 8.28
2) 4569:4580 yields 0.040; 9.33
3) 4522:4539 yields 0.297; 7.33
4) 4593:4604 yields 0.039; 9.35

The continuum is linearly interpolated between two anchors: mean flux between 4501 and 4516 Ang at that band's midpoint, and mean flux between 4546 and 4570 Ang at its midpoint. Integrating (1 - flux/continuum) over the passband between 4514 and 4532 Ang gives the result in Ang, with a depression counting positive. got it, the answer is 2.73 Ang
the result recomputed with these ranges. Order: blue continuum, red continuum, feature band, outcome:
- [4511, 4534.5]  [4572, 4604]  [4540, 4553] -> 0.7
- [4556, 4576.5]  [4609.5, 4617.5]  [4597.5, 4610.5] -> 0.8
